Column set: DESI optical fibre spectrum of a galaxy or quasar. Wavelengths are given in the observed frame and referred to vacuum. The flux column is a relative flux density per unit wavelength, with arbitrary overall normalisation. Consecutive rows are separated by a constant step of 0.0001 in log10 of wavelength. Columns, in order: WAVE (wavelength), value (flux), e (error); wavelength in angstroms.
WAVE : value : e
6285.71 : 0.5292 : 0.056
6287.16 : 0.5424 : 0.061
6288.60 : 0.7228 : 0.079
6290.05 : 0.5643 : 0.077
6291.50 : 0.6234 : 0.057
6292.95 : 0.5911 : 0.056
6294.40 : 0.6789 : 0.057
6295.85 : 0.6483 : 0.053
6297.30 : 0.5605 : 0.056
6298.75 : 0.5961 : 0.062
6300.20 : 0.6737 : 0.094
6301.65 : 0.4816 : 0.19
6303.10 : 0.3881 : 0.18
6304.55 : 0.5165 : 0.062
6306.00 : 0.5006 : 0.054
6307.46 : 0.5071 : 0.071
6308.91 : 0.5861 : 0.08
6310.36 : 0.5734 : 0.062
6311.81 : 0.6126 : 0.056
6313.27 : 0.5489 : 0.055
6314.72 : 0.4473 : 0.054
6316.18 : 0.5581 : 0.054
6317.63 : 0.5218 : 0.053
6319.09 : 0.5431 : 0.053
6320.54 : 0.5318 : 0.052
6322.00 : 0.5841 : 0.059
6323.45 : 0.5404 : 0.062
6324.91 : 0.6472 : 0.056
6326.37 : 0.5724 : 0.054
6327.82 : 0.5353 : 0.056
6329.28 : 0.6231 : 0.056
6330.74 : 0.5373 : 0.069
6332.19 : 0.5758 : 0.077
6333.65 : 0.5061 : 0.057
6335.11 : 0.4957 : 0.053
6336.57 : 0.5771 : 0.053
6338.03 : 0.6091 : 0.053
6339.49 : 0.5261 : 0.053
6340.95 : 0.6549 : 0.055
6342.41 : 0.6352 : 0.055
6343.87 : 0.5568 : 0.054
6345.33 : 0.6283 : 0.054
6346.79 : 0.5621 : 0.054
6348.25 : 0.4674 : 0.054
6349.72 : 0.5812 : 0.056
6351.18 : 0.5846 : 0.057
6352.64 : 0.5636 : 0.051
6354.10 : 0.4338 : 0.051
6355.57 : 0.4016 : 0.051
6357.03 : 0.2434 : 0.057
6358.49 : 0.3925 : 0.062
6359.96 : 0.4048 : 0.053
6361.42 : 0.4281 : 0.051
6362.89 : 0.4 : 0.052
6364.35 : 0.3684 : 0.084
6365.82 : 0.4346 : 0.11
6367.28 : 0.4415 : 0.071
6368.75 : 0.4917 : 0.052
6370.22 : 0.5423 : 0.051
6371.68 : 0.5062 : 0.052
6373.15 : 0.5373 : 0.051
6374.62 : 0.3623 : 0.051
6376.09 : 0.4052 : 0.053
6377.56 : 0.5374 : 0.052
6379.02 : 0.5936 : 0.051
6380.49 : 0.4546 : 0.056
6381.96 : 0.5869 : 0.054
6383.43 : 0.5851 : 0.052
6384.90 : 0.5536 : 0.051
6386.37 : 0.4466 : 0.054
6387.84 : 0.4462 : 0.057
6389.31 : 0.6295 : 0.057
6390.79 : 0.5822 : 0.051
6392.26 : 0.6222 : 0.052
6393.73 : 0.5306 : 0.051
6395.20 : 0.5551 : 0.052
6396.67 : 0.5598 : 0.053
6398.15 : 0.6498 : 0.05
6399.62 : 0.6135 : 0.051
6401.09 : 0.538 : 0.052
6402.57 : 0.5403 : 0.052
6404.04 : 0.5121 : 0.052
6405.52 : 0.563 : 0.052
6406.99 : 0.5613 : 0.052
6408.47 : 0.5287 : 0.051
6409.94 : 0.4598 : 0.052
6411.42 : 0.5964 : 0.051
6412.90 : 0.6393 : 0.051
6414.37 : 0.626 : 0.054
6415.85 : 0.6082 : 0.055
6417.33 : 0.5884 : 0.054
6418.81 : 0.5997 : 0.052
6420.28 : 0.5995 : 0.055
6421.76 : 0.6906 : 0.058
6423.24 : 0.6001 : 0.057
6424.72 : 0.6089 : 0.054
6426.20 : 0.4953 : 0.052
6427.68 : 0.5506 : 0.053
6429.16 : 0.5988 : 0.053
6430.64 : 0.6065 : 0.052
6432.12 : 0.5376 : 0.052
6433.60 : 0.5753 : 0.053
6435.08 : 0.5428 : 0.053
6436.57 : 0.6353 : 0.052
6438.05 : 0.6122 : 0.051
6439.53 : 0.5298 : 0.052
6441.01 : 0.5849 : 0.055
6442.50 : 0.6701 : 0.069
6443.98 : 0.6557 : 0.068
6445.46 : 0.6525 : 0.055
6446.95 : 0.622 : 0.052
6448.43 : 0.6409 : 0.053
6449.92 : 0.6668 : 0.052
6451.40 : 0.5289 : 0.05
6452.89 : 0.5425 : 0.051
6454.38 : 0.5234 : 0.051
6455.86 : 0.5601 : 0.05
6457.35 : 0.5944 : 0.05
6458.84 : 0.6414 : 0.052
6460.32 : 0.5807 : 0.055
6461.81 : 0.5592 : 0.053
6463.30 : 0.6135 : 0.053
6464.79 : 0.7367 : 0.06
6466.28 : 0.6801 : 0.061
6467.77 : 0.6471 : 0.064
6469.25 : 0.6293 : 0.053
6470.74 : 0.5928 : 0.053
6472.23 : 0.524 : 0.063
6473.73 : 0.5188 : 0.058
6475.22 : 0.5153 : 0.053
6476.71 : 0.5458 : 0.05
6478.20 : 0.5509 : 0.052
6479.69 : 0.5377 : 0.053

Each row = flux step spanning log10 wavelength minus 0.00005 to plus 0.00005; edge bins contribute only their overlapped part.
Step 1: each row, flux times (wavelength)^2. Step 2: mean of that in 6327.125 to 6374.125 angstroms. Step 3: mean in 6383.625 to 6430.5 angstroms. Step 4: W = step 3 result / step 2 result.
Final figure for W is 1.15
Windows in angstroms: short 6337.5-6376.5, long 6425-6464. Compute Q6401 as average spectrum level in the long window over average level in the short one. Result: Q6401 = 1.2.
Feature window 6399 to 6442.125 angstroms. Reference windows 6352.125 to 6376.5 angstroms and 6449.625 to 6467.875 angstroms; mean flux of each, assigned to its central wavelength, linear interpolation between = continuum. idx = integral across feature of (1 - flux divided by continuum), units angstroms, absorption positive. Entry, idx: -3.6 angstroms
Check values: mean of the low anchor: 0.432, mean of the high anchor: 0.603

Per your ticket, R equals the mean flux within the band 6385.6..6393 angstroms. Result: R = 0.545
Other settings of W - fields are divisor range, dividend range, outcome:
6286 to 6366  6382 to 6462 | 1.11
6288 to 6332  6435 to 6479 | 1.10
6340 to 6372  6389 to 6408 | 1.19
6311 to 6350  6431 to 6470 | 1.12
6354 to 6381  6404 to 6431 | 1.34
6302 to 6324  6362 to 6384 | 0.93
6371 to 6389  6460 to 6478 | 1.21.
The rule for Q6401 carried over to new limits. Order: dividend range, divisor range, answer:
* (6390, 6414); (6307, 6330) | 1.01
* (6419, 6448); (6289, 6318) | 1.07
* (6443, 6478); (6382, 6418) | 1.06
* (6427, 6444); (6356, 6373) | 1.38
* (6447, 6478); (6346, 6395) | 1.21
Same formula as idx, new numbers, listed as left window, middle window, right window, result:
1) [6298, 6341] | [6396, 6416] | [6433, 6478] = 0.3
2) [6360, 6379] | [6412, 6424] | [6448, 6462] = -2.0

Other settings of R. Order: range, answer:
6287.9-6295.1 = 0.635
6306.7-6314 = 0.565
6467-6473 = 0.598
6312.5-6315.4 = 0.5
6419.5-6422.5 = 0.646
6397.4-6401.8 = 0.601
